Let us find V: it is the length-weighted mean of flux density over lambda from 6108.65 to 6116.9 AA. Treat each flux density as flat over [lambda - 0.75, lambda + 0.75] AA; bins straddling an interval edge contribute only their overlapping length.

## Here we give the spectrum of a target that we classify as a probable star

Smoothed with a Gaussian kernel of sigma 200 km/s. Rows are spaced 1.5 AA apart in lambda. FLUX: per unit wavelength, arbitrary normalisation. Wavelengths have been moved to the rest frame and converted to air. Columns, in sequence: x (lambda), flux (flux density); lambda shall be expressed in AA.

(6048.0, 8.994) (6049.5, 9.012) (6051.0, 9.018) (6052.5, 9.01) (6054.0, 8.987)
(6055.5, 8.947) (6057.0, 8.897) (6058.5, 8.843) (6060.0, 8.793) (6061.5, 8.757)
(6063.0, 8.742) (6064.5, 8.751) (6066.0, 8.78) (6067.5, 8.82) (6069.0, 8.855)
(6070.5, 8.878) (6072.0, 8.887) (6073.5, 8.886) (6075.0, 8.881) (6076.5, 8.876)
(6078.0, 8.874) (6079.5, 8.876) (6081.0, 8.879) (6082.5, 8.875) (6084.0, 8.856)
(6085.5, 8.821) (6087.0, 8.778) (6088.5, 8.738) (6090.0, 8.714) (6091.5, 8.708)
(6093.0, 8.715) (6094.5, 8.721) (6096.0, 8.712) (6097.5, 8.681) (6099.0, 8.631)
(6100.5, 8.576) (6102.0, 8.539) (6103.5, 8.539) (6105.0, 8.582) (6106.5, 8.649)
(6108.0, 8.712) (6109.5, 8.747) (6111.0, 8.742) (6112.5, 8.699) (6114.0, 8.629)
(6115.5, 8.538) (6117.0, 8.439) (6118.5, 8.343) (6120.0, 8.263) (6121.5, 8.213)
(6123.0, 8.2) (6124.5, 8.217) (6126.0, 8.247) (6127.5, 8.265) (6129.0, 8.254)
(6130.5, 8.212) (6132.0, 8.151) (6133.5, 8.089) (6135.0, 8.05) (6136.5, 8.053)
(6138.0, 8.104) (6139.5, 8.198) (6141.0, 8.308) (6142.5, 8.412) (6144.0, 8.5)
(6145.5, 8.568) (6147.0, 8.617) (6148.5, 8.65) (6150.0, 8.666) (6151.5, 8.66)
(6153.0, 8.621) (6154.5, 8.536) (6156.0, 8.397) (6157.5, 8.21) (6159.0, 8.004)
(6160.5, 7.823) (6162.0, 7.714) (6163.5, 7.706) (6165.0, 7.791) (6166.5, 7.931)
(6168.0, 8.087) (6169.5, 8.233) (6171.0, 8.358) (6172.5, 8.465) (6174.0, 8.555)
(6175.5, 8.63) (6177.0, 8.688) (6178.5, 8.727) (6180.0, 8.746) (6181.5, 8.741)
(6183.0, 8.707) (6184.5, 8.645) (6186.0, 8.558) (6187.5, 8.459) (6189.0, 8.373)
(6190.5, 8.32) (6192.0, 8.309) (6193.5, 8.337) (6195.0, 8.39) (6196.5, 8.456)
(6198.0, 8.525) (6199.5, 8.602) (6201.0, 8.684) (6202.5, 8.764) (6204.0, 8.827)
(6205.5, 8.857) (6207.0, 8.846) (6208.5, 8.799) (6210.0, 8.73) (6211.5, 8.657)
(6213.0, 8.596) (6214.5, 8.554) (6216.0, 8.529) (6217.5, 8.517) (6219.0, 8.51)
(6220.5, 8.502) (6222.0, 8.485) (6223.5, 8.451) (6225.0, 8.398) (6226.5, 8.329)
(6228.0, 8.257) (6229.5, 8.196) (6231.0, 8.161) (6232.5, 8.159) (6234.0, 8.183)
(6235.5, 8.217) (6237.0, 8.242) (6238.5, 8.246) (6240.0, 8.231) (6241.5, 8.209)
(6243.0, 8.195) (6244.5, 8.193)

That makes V 8.65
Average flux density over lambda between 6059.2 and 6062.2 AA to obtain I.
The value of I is 8.78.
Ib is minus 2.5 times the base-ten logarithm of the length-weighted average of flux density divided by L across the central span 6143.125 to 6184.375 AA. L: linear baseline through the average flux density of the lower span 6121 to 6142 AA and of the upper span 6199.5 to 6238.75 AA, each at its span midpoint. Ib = -0.01 mag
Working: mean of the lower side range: 8.19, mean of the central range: 8.39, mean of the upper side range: 8.49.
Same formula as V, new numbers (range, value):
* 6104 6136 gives 8.39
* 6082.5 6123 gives 8.62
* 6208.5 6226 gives 8.55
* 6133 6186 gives 8.35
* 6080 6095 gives 8.78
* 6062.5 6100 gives 8.8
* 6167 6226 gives 8.55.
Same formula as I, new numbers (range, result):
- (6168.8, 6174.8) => 8.41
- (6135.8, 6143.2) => 8.21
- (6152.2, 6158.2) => 8.44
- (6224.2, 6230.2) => 8.3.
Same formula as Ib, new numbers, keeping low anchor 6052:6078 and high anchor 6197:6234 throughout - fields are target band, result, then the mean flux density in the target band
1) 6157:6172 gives 0.085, 7.99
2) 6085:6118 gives 0.015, 8.66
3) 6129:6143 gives 0.068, 8.18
